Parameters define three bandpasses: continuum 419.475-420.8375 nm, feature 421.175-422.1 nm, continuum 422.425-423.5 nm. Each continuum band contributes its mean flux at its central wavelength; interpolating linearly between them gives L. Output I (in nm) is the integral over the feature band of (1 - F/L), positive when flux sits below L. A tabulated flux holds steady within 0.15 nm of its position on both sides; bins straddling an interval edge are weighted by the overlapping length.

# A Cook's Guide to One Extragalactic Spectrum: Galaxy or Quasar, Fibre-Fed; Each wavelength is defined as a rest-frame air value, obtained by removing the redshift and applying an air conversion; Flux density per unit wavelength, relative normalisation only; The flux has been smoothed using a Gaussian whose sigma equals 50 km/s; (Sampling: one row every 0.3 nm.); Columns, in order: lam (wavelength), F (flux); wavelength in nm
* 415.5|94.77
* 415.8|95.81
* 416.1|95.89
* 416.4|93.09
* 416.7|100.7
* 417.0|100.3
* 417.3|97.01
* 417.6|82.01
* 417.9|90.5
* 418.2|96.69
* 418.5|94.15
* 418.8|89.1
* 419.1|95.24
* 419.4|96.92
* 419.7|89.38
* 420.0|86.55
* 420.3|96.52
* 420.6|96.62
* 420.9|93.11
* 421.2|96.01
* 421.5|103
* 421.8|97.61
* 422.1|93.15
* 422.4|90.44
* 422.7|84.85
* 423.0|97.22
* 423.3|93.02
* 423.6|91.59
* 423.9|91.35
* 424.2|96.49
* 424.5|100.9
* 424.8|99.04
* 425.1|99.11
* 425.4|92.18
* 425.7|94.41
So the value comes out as -0.06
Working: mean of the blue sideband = 92.6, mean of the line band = 98.3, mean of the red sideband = 91.5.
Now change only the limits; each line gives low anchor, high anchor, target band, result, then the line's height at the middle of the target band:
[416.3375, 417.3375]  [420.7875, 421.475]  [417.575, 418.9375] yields 0.088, 97.6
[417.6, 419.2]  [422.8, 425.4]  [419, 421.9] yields -0.053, 93.3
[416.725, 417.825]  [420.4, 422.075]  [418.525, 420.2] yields 0.064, 95.5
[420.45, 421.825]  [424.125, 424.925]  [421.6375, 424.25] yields 0.144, 98.2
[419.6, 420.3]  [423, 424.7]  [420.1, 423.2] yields -0.091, 92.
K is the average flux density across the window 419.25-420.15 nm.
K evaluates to 90.9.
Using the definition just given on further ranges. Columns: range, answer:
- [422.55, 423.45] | 91.7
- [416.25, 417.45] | 97.8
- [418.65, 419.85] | 92.7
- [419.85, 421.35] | 93.8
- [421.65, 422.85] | 91.5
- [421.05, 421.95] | 98.9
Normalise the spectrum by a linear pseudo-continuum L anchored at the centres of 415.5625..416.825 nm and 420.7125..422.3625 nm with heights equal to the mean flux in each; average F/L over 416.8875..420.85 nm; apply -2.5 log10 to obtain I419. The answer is 0.04 mag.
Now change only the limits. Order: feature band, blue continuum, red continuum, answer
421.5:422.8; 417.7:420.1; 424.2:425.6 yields 0.023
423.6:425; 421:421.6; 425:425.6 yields -0.004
